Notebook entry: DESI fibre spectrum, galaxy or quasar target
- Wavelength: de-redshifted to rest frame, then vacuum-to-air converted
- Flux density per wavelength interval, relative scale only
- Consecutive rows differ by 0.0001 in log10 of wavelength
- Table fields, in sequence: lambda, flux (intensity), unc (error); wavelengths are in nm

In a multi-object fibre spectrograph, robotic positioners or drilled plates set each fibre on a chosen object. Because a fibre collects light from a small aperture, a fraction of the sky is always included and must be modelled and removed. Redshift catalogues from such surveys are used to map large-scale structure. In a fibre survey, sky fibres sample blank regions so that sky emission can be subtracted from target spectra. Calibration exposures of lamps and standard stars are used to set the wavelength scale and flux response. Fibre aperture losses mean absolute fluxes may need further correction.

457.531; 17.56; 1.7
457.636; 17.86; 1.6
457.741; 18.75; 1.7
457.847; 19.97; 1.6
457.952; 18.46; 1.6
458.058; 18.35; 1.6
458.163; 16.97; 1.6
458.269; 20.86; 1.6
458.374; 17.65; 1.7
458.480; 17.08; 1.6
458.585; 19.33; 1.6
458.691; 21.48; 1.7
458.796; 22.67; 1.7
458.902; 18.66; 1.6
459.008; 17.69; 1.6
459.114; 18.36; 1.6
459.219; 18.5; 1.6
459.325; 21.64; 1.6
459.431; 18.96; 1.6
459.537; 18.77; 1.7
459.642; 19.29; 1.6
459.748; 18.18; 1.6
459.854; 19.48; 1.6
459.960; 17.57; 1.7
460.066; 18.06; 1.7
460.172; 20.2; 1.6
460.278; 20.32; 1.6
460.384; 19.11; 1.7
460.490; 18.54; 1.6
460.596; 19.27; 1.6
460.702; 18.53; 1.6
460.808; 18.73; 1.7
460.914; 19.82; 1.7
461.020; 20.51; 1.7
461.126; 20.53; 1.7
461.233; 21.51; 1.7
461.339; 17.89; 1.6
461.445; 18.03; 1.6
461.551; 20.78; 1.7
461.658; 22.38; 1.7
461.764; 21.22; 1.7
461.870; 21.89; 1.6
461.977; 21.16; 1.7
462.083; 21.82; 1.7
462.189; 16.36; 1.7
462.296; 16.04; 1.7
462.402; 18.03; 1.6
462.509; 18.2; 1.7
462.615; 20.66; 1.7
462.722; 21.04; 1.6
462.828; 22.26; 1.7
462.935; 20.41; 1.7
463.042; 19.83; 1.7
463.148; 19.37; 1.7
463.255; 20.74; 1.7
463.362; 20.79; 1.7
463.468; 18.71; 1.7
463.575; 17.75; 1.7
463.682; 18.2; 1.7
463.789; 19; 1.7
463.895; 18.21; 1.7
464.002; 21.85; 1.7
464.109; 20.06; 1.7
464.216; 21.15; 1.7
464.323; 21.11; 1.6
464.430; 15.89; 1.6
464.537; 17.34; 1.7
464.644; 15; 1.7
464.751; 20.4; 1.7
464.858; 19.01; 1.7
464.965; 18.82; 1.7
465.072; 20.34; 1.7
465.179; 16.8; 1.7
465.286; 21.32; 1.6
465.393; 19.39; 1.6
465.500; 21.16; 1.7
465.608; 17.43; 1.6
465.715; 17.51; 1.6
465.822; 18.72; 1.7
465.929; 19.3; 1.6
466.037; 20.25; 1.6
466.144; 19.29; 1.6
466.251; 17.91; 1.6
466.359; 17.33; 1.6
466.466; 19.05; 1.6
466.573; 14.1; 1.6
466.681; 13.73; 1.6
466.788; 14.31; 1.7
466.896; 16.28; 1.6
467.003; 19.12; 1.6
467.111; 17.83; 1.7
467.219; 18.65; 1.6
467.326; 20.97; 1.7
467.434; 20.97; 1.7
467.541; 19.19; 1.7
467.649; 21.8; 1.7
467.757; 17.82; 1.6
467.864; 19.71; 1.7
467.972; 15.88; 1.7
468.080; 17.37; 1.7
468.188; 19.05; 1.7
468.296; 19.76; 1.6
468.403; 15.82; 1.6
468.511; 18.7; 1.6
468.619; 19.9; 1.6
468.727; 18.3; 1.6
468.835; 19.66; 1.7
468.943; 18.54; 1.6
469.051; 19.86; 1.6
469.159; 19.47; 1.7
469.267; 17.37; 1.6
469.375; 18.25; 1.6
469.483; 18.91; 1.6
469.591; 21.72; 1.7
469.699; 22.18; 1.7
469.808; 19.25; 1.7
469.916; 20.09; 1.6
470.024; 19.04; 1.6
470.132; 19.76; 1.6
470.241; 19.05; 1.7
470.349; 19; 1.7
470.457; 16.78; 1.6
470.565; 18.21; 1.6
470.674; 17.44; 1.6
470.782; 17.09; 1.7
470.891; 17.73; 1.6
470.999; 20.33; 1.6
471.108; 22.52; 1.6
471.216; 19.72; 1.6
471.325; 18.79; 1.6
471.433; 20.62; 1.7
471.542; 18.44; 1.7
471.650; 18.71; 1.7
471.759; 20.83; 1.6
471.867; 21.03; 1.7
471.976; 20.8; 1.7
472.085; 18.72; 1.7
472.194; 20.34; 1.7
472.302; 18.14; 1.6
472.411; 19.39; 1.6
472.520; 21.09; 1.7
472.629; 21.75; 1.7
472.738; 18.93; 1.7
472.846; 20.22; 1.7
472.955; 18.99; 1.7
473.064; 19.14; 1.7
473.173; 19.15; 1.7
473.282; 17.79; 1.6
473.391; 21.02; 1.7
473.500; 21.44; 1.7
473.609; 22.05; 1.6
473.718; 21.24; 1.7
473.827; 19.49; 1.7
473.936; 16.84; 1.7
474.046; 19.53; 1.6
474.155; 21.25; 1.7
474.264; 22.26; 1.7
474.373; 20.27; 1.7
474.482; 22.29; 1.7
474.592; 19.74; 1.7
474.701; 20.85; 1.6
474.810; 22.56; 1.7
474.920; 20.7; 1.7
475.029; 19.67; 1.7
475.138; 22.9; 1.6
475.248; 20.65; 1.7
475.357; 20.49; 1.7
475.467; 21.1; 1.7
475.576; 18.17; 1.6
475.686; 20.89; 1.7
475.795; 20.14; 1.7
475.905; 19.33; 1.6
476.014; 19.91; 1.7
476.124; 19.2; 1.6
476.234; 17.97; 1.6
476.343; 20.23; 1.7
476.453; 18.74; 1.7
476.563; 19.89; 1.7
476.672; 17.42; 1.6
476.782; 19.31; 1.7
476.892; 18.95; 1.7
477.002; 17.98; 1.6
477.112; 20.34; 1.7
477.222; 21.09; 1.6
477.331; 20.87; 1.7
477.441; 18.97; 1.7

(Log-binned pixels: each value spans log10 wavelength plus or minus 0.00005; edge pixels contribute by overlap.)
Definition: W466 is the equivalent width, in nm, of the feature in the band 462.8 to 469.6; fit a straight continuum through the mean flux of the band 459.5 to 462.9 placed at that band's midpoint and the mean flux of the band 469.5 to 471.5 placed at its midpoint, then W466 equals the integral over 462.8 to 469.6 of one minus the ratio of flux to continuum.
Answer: 0.24 nm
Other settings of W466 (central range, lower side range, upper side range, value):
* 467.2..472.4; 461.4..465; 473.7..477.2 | 0.15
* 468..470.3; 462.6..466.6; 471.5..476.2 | 0.06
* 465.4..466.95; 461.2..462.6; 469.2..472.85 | 0.15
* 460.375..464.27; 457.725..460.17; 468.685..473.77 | -0.12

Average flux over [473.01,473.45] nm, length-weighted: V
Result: 19.3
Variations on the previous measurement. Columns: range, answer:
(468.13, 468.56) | 18.3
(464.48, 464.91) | 17.9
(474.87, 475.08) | 20.2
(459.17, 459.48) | 19.7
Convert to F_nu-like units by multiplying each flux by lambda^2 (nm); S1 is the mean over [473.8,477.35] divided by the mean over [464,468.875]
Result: 1.12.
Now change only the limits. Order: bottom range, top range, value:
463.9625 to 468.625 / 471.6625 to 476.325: 1.12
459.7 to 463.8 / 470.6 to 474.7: 1.06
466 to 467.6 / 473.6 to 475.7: 1.19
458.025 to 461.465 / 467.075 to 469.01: 1.02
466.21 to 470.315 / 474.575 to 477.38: 1.11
